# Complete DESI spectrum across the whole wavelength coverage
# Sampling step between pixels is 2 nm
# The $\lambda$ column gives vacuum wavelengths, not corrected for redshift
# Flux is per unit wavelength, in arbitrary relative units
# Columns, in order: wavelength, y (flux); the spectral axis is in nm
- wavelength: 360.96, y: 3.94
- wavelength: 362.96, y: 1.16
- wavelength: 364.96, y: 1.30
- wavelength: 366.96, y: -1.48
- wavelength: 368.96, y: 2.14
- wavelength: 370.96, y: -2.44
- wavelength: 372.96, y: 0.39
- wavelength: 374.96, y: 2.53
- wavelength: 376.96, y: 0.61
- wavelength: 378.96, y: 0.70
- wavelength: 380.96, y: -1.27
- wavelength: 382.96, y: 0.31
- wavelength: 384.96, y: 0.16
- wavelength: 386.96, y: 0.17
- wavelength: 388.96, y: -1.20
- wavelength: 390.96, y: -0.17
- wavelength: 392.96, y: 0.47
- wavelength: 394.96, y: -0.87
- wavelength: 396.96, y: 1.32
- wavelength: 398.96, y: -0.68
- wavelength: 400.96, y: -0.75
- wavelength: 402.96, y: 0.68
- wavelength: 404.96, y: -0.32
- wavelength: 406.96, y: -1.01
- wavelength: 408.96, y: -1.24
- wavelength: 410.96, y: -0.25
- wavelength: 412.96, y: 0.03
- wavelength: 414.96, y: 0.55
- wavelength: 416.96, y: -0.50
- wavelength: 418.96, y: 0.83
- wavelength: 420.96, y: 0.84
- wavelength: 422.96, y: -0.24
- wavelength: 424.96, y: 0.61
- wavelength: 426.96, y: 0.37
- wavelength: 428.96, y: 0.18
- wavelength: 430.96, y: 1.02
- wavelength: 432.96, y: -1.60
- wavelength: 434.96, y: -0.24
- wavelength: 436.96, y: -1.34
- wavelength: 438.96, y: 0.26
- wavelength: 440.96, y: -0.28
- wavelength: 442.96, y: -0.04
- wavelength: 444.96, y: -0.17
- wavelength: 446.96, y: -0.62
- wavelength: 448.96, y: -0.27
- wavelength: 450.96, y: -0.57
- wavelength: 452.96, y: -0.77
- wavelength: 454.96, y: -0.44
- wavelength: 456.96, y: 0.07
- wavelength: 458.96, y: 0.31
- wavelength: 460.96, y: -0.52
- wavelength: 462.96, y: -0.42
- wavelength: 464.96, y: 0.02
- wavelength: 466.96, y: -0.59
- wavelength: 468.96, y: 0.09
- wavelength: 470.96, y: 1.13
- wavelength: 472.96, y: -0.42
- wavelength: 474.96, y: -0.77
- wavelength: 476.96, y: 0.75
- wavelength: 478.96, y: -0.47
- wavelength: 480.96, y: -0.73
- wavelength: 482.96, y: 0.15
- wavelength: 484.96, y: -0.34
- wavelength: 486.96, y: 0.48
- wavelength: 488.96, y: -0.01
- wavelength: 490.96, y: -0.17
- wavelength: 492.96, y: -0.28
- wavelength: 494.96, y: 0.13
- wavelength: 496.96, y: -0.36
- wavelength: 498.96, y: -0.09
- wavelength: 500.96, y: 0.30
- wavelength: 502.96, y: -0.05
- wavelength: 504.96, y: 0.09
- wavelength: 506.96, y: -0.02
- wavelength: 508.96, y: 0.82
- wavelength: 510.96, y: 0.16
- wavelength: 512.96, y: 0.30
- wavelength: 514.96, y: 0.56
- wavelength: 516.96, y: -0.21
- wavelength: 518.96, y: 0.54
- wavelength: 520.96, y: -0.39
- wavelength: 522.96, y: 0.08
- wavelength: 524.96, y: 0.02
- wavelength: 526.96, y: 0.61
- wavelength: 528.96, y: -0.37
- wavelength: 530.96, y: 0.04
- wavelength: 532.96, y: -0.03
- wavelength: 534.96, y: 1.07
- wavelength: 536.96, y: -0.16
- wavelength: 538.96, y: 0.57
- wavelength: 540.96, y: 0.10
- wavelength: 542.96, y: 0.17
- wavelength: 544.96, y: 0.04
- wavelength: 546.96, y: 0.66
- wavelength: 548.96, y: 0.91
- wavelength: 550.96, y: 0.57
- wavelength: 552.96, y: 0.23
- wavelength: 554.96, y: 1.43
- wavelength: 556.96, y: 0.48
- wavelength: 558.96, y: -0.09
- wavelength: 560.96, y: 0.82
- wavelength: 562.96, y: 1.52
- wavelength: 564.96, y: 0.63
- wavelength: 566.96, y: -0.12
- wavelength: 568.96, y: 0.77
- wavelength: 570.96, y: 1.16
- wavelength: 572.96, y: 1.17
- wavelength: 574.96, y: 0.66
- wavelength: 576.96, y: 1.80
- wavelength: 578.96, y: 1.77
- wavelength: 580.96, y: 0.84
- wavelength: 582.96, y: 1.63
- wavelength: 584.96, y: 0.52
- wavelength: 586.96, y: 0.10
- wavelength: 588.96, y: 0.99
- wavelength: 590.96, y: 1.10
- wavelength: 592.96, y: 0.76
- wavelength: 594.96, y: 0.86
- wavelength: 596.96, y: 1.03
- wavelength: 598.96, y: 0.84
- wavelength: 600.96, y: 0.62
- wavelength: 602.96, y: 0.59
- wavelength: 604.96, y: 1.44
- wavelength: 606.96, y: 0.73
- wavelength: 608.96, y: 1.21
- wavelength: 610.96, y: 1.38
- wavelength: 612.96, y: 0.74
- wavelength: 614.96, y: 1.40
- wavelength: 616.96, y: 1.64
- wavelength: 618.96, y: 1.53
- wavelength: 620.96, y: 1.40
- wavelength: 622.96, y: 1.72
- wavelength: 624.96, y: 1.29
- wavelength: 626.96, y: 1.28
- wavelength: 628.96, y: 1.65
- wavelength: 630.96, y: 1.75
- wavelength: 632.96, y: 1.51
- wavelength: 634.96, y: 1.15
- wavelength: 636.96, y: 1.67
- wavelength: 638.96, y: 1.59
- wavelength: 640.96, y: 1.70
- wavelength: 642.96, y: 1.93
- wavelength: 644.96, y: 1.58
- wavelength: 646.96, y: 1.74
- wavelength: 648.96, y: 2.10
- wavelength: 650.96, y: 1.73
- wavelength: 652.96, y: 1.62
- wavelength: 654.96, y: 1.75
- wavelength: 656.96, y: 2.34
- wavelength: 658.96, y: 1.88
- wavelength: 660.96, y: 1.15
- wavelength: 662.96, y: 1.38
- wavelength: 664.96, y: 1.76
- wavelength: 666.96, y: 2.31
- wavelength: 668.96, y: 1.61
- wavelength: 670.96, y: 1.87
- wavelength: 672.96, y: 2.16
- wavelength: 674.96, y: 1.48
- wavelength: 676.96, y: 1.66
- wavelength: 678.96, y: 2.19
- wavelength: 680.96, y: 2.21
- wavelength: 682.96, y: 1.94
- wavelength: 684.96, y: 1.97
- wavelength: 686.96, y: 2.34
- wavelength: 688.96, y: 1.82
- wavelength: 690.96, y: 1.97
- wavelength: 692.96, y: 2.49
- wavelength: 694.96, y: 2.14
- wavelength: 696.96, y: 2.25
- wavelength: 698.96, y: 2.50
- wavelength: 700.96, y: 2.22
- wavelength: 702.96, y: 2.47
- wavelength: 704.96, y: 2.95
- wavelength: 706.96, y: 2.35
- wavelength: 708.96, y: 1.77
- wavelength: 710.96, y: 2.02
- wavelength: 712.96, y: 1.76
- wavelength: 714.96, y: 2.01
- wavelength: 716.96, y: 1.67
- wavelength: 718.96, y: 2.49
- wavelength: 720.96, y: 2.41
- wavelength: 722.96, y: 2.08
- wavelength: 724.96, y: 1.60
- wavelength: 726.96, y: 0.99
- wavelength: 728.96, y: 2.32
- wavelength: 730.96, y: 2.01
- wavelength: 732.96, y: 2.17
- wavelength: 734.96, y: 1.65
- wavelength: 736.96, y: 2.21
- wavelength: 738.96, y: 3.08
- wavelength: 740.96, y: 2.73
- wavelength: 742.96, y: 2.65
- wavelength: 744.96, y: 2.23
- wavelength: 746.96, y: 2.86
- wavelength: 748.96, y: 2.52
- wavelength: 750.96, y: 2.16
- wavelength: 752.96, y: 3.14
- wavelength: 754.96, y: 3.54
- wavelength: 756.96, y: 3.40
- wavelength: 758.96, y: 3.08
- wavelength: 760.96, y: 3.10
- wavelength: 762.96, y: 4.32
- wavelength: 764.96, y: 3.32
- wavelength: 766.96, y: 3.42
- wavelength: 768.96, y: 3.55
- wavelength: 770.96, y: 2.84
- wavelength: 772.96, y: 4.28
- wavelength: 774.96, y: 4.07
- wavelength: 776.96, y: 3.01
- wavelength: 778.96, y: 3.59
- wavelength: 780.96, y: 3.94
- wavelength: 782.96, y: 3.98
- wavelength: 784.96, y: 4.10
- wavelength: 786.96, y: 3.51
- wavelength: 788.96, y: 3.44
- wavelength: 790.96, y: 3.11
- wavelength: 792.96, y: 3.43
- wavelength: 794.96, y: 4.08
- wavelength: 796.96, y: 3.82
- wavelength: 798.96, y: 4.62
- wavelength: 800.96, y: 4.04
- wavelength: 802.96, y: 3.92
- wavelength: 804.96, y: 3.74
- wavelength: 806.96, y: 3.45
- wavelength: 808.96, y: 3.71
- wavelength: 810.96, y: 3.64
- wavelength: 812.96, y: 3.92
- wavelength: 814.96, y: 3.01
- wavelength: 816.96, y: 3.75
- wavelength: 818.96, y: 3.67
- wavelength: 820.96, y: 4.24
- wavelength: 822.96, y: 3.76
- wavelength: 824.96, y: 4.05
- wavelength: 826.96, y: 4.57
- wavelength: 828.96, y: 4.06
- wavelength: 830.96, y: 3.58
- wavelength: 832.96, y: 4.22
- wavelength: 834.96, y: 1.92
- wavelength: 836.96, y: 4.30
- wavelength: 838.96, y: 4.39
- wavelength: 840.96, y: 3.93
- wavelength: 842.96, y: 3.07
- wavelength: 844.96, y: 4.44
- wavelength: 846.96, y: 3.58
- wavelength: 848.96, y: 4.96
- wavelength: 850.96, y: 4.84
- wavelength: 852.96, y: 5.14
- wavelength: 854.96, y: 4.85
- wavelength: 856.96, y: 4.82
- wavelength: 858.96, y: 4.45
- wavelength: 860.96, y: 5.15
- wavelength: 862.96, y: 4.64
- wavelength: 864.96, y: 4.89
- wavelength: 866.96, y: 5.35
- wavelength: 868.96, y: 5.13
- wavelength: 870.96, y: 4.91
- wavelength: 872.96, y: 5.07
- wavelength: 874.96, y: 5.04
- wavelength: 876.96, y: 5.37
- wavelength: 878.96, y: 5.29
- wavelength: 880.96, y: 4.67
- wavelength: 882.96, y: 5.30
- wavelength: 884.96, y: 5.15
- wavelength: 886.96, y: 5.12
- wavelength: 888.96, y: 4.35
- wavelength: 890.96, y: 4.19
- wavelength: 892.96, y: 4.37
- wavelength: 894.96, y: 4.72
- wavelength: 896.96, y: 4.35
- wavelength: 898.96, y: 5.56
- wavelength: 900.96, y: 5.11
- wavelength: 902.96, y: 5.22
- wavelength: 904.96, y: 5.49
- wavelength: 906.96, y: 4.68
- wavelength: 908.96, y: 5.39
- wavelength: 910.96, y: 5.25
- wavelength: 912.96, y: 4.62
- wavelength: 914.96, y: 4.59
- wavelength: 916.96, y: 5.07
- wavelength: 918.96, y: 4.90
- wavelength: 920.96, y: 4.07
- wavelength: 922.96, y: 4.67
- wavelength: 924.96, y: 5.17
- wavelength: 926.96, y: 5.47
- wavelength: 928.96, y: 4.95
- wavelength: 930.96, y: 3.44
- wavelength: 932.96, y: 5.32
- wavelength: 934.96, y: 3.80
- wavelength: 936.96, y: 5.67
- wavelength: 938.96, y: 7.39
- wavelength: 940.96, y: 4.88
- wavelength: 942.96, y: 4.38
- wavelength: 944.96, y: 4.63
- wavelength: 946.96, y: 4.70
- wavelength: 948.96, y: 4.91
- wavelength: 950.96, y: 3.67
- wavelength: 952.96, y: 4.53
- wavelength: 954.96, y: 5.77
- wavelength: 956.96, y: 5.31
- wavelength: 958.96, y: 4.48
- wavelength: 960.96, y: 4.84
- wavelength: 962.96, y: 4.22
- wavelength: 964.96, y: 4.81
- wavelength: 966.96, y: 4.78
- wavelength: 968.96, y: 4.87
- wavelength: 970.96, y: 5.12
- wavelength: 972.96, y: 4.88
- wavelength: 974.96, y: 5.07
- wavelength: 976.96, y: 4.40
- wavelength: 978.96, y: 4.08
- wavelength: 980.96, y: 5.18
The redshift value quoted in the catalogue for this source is 0.89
